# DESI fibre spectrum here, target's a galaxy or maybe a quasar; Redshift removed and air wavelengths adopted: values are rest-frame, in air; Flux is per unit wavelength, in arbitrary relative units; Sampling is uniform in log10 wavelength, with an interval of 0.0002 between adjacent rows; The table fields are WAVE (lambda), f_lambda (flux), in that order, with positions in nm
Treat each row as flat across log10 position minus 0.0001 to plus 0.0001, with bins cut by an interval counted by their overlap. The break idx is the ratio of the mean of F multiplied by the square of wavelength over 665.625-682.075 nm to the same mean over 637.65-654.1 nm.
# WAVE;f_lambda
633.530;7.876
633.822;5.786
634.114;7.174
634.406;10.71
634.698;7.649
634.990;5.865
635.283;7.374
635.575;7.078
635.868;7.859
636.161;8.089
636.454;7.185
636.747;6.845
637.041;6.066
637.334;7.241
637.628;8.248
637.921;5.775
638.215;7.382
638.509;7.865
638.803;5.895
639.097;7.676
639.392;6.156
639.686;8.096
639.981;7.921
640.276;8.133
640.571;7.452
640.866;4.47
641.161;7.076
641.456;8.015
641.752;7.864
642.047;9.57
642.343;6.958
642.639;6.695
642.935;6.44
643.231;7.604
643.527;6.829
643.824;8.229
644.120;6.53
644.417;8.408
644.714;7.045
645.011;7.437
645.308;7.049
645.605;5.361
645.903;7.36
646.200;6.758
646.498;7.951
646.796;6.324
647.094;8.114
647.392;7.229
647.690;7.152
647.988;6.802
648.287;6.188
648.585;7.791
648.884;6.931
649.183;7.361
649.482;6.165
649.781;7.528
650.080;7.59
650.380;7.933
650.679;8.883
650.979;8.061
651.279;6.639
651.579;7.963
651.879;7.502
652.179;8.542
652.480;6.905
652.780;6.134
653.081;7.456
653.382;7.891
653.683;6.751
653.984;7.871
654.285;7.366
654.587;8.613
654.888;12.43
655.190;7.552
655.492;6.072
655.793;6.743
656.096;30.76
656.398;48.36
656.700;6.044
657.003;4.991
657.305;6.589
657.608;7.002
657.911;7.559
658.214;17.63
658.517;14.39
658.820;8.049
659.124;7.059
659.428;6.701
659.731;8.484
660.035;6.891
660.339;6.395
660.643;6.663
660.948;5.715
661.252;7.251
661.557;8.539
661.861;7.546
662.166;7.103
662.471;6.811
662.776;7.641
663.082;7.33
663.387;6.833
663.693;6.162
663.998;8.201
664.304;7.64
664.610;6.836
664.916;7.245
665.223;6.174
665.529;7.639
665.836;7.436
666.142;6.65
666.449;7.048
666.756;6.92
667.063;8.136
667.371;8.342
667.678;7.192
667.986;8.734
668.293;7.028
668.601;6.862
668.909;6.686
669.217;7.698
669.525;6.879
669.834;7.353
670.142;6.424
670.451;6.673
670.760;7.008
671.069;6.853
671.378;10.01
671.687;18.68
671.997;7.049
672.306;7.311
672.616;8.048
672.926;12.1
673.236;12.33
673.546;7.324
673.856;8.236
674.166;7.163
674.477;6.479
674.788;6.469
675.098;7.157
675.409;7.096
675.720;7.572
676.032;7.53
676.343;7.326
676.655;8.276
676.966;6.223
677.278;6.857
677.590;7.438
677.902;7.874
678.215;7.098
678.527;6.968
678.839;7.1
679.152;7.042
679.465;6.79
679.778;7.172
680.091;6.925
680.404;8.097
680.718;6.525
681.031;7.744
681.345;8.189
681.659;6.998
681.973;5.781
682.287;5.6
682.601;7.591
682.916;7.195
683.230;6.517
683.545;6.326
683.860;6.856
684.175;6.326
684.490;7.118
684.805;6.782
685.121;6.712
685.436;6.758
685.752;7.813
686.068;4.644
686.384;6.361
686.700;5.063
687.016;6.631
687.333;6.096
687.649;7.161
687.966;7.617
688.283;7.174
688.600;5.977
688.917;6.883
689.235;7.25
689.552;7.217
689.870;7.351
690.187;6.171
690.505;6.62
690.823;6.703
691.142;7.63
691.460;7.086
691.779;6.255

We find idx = 1.15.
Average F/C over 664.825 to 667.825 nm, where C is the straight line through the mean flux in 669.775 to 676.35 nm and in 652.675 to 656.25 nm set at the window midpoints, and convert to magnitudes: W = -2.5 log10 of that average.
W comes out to 0.21 mag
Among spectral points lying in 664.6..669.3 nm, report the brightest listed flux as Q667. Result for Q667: 8.734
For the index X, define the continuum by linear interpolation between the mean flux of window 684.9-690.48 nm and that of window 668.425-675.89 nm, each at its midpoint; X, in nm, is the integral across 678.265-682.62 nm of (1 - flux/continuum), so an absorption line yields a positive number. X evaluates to 0.19 nm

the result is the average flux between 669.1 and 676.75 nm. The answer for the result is 8.2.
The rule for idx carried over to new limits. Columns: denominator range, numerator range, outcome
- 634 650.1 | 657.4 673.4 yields 1.19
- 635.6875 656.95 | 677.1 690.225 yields 0.93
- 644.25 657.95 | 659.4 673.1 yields 0.91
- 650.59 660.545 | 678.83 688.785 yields 0.74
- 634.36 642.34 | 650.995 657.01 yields 1.54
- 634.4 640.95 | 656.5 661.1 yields 1.25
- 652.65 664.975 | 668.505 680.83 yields 0.88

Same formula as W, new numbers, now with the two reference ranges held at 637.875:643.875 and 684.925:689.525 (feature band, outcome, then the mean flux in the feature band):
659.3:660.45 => -0.026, 7.16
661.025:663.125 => -0.068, 7.4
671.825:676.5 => -0.176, 7.98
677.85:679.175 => -0.072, 7.18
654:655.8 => -0.166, 8.22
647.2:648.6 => 0.024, 7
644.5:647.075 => 0.027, 7.01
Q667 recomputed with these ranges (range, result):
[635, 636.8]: 8.089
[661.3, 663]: 8.539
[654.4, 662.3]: 48.36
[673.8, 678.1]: 8.276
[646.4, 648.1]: 8.114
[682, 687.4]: 7.813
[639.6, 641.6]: 8.133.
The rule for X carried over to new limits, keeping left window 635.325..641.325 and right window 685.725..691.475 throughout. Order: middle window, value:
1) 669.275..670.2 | -0.02 nm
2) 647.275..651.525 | -0.17 nm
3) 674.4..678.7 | -0.25 nm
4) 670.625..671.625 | -0.31 nm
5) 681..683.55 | -0.05 nm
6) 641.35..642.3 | -0.17 nm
